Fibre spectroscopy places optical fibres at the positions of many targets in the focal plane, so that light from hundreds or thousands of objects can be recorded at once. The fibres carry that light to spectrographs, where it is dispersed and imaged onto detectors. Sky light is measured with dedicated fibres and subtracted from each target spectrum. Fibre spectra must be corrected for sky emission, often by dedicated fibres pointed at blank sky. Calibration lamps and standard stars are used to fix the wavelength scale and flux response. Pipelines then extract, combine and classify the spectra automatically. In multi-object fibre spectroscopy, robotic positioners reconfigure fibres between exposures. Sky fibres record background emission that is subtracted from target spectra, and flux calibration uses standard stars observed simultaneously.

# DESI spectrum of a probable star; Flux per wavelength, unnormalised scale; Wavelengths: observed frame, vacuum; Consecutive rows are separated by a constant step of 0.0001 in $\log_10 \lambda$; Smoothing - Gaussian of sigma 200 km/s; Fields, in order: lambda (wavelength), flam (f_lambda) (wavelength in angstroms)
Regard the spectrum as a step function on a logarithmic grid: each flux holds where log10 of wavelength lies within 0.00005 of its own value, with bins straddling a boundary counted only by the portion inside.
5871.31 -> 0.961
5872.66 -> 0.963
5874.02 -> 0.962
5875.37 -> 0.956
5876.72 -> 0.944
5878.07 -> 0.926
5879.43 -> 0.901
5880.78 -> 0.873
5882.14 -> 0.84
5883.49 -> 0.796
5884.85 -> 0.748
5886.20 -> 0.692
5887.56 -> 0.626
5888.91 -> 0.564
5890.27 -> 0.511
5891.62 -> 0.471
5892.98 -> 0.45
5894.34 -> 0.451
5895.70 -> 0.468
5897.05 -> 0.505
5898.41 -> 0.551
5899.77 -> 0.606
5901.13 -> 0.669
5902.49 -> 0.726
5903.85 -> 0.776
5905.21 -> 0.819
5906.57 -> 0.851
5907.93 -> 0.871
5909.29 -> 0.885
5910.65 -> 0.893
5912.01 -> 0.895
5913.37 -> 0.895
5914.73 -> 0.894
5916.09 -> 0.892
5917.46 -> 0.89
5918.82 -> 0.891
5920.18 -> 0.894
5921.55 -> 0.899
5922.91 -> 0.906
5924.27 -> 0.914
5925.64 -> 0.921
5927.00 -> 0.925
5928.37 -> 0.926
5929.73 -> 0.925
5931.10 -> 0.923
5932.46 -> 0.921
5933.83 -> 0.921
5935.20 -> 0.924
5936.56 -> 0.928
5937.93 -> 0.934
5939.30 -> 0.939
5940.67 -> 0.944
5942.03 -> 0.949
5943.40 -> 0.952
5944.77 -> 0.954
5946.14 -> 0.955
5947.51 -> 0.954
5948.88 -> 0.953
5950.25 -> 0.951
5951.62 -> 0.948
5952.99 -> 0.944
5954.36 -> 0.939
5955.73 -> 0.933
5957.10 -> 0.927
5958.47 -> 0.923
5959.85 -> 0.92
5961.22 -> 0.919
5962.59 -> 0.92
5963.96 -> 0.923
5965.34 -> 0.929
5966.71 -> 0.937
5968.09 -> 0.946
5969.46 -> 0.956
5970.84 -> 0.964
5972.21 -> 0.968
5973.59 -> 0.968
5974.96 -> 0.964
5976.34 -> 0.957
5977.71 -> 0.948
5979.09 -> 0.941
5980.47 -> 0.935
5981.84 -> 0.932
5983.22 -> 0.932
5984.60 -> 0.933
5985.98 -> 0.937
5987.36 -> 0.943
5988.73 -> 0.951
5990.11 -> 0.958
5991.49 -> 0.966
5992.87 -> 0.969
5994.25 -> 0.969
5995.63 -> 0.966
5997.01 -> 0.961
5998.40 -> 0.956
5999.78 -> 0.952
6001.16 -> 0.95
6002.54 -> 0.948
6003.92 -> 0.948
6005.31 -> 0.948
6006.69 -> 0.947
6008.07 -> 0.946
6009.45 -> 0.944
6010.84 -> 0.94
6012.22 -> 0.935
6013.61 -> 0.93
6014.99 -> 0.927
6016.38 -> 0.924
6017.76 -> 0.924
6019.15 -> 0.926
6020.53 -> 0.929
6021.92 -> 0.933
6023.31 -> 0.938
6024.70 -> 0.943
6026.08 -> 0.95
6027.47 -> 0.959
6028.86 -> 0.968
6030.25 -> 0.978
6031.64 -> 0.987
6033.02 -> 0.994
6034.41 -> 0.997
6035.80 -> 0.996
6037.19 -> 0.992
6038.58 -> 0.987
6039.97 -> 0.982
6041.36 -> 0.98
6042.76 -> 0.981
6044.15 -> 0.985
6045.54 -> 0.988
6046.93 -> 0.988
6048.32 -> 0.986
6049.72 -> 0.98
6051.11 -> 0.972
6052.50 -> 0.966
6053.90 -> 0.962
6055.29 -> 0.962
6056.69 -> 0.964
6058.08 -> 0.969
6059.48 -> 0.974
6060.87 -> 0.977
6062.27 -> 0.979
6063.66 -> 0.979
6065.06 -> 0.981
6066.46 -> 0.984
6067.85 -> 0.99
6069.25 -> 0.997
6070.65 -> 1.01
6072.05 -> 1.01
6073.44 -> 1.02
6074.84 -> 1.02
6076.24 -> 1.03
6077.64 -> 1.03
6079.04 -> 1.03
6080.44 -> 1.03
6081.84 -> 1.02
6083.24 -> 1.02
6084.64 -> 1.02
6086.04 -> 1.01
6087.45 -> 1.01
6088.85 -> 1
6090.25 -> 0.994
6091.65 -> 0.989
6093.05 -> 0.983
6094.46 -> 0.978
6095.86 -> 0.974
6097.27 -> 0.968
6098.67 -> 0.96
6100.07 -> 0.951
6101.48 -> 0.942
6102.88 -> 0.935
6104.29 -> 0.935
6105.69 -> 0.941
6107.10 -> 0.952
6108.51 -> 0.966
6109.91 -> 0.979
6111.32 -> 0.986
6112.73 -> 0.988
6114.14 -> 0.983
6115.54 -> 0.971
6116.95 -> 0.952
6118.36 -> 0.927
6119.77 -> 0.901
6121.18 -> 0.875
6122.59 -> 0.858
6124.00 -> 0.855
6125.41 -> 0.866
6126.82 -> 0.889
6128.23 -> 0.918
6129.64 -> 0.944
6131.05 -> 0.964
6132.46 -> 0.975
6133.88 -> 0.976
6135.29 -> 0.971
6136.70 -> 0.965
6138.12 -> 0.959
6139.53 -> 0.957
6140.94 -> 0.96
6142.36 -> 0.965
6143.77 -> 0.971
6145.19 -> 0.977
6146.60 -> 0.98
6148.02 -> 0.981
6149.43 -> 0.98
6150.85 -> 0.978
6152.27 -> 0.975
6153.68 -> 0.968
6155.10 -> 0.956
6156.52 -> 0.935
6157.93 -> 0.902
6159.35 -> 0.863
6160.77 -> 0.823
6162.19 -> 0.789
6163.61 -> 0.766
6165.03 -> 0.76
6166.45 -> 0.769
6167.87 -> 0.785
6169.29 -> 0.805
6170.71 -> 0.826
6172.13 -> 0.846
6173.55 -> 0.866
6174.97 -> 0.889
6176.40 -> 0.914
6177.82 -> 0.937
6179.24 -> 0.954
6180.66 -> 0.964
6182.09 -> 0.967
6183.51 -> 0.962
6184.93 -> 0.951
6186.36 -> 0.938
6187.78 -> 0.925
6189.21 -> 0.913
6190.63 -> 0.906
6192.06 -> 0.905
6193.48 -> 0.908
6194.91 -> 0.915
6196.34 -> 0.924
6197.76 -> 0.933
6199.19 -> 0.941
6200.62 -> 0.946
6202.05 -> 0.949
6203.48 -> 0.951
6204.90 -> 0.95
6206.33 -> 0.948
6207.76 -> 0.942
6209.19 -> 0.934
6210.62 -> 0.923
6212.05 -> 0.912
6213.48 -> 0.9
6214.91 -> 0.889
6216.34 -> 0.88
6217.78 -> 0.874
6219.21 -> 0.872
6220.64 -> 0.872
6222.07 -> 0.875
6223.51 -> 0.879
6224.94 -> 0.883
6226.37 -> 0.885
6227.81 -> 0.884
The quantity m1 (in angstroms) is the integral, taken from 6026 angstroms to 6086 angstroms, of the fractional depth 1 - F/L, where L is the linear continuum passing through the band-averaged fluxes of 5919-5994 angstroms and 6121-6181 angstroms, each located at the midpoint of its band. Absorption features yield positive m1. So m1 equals -4.4 angstroms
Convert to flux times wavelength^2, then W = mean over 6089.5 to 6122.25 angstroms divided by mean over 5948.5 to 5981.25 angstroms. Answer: 1.06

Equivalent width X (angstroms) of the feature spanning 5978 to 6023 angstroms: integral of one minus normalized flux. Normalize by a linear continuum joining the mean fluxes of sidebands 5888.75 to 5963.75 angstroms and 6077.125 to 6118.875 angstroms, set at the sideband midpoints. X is -2.06 angstroms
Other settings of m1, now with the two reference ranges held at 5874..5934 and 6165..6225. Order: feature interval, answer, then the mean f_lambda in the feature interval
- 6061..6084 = -4.0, 1.01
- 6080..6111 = -4.1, 0.979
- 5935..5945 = -1.7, 0.941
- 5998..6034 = -4.8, 0.948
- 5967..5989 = -3.4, 0.948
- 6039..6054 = -2.4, 0.98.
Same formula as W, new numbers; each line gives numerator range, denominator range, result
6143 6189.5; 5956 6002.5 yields 1.02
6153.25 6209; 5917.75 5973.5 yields 1.04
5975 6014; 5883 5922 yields 1.35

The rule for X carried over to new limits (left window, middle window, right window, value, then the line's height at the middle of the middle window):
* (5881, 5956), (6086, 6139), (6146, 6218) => -4.0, 0.886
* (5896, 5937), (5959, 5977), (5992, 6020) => -0.8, 0.903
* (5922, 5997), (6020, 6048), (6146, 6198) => -1.4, 0.927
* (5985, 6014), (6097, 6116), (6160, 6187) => -1.3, 0.9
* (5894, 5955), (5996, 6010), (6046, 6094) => -0.3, 0.934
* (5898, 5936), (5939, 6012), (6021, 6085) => -2.6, 0.914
